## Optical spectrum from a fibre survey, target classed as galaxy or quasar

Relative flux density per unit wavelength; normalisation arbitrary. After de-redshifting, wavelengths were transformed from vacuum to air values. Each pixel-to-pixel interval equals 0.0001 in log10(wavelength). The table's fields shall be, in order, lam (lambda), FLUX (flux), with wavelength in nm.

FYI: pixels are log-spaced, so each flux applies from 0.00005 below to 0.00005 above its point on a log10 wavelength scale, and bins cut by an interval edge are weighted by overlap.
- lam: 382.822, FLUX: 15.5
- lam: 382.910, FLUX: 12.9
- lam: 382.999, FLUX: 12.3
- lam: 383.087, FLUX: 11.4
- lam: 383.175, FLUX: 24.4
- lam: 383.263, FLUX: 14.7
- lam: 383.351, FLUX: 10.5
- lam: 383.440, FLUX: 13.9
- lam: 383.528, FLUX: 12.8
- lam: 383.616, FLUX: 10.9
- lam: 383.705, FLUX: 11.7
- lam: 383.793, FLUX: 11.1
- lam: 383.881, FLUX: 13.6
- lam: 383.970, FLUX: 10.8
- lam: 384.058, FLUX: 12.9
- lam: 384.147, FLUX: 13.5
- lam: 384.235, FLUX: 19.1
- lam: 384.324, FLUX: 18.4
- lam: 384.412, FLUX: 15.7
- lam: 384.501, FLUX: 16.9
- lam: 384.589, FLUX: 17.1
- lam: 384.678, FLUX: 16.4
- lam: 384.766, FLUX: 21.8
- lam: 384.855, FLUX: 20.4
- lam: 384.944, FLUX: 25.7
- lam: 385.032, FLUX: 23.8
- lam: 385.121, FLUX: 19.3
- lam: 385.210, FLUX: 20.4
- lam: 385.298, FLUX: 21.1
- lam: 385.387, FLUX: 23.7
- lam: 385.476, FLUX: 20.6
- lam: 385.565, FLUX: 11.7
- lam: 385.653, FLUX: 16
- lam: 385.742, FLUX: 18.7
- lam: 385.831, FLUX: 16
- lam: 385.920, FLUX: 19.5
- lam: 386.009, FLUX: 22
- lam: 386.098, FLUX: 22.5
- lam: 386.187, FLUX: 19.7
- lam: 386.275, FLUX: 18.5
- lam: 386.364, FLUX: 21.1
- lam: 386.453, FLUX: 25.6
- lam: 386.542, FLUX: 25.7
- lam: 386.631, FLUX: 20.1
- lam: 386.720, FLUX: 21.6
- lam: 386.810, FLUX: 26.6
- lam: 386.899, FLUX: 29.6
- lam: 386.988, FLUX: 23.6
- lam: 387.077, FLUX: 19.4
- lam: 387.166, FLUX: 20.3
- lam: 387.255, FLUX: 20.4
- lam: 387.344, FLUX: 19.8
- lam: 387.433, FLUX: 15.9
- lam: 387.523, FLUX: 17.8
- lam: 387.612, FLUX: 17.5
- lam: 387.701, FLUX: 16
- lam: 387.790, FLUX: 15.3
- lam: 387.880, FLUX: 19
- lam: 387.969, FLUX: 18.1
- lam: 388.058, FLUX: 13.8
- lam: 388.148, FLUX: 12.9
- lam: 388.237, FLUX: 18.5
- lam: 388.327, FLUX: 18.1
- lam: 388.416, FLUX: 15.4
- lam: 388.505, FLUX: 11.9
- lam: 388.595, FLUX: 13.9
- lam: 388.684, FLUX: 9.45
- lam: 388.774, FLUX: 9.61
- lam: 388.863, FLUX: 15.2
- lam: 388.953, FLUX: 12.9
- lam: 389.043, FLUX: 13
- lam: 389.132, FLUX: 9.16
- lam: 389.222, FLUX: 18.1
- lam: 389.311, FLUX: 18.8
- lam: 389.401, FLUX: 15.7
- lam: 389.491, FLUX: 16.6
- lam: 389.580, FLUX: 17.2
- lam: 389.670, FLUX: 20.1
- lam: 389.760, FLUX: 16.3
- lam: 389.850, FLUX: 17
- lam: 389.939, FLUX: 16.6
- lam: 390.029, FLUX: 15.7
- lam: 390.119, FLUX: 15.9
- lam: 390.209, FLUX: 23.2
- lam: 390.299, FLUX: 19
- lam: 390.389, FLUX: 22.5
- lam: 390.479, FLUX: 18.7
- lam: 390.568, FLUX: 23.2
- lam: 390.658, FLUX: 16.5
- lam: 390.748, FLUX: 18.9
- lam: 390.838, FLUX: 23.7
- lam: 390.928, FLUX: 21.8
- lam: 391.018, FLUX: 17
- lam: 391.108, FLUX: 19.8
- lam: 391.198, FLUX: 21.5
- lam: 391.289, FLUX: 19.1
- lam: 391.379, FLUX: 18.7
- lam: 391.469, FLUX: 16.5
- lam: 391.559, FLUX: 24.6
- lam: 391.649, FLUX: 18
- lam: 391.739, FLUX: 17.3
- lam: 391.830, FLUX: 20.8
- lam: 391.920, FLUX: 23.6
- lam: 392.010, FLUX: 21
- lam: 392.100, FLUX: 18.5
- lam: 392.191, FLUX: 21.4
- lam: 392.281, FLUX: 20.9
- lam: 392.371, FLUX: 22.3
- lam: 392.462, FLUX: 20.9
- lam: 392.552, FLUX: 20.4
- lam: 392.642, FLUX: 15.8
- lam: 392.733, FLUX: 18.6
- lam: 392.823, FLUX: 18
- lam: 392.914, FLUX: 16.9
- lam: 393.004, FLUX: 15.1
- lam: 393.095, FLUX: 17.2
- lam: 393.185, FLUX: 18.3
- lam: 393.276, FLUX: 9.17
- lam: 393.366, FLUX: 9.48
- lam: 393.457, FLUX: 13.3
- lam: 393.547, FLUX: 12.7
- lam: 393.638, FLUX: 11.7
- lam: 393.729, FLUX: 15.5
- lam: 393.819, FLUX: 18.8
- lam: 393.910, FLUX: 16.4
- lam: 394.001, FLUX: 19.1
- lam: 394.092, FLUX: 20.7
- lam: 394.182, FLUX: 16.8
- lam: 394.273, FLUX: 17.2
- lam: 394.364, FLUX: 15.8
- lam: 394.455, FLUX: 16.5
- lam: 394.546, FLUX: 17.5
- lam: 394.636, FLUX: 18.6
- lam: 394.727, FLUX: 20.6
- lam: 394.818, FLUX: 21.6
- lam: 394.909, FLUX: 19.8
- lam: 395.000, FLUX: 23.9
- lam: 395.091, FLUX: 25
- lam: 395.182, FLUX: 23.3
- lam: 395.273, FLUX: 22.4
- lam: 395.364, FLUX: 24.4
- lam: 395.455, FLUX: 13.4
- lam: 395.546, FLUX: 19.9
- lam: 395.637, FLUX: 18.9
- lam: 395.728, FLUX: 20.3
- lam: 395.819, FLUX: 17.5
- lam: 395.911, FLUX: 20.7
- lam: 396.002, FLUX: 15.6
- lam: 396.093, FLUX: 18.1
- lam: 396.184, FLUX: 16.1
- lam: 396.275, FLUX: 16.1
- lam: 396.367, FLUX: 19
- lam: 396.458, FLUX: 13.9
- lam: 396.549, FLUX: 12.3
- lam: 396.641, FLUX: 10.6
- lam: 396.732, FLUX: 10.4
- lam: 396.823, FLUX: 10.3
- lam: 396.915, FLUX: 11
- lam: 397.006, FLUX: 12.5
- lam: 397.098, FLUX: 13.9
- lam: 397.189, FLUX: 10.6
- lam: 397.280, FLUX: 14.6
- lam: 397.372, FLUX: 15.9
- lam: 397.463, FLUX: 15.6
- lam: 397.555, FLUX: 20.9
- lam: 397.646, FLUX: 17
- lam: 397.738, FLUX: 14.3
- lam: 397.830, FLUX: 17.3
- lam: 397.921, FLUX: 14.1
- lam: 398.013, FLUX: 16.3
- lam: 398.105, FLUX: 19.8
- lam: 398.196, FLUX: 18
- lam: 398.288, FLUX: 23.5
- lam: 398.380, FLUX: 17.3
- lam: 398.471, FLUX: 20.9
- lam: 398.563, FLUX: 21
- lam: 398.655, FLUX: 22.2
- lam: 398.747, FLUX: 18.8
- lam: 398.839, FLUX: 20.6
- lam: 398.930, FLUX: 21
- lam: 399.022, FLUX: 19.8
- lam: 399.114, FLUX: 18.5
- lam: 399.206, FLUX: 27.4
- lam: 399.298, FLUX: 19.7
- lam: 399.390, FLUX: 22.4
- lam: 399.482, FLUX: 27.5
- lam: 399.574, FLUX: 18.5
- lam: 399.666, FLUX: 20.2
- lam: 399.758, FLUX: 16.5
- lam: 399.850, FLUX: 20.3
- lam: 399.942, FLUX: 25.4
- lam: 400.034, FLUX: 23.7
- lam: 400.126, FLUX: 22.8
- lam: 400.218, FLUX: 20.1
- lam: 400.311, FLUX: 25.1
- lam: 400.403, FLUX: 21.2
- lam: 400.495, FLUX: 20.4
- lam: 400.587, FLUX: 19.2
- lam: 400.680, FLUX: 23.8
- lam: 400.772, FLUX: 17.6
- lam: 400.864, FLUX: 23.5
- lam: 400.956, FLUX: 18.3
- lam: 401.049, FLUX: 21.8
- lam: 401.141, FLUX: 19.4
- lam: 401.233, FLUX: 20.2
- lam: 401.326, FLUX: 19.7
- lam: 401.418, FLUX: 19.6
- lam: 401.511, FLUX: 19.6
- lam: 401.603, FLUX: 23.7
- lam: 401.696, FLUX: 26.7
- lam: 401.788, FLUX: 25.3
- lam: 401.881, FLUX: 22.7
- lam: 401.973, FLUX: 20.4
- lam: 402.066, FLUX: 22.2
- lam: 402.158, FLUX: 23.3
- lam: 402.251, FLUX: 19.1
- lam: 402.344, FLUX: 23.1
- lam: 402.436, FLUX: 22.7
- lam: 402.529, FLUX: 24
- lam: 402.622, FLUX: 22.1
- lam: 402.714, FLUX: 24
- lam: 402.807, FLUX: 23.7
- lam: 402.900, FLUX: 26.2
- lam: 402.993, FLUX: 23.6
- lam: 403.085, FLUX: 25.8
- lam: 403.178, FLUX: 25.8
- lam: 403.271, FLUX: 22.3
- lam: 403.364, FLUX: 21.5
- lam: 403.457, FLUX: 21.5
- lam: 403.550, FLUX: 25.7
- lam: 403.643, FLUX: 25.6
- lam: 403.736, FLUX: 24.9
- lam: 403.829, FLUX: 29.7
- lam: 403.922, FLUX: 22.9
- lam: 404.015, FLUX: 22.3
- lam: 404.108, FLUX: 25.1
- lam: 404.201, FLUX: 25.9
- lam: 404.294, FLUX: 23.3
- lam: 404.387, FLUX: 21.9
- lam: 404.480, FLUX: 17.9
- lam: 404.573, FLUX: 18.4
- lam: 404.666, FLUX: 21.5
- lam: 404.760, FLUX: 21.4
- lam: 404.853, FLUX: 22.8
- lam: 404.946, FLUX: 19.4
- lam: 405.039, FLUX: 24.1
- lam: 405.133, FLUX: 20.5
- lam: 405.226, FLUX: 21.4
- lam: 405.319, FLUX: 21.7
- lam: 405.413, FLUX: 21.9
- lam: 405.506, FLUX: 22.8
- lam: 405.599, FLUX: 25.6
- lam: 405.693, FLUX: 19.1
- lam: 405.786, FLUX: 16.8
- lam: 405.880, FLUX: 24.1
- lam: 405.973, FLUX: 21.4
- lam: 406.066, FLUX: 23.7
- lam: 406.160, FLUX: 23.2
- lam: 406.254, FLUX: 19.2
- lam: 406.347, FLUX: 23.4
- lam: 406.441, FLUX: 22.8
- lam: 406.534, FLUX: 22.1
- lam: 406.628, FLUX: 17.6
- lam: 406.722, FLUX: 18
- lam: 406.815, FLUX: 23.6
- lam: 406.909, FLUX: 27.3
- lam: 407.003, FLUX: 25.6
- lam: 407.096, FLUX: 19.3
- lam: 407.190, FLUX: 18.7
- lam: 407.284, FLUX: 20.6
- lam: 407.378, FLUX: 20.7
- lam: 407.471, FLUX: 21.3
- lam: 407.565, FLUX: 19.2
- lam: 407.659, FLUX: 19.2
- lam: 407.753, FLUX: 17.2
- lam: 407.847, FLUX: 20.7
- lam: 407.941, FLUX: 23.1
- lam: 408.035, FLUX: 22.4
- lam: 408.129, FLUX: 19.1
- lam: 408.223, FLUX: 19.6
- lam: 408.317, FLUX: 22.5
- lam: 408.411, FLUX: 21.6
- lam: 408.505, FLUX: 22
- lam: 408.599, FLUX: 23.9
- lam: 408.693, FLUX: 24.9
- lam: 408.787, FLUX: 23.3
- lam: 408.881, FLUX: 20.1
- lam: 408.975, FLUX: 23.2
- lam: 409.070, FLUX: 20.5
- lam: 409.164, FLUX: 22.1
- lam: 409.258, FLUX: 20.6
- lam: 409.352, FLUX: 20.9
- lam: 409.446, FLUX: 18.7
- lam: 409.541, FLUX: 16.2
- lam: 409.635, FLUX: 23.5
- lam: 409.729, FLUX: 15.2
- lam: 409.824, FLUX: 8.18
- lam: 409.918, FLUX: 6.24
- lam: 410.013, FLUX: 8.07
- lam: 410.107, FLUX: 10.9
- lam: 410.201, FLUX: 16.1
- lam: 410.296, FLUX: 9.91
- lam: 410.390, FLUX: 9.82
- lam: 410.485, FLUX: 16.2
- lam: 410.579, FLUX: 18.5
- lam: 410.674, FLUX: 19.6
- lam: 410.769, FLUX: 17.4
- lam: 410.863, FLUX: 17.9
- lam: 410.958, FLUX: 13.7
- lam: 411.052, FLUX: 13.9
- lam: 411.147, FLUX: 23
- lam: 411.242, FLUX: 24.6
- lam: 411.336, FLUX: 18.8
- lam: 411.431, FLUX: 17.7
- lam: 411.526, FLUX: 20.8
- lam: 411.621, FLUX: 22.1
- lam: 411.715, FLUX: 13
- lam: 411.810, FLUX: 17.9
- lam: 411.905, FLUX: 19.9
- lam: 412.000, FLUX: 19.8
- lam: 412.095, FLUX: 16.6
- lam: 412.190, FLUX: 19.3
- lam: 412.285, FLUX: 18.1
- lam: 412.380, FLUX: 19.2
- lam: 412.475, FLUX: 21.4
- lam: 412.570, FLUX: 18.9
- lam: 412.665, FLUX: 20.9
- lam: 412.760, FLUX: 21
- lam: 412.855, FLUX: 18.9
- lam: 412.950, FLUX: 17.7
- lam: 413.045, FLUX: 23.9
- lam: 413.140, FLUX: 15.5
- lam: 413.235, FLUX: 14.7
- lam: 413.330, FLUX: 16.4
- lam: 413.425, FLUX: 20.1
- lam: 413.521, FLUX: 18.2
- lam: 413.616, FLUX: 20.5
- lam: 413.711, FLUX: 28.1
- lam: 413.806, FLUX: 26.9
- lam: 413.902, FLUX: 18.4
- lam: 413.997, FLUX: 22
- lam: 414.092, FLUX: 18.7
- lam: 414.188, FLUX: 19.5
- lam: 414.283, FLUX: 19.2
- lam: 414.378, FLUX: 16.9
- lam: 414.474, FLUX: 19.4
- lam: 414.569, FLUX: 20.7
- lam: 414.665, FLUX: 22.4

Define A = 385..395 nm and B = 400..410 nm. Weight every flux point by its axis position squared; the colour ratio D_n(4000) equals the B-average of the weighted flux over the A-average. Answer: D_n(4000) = 1.27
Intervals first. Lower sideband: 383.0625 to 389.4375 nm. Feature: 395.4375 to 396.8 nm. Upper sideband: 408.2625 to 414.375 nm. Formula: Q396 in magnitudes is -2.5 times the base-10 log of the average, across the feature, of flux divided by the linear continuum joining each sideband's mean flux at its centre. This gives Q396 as 0.12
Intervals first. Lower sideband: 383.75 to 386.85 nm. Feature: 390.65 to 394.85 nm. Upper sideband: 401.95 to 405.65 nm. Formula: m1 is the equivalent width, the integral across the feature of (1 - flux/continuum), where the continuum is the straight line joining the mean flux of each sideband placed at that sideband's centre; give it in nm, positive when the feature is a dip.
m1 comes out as 0.496 nm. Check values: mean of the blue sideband 19.1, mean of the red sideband 23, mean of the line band 18.2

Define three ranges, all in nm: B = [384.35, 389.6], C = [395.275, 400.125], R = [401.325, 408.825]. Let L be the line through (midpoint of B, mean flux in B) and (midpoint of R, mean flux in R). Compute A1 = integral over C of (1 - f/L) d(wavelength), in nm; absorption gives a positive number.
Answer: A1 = 0.62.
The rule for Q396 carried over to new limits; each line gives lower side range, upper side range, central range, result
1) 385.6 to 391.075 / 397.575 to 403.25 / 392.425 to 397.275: 0.18 mag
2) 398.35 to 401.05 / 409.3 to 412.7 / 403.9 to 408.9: -0.16 mag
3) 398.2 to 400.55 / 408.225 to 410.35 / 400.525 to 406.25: -0.12 mag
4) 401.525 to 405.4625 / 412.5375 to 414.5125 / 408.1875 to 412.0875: 0.16 mag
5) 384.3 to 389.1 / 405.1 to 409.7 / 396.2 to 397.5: 0.43 mag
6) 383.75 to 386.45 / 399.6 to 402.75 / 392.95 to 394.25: 0.29 mag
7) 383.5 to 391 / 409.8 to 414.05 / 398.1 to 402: -0.19 mag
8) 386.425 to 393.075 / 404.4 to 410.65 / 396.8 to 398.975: 0.12 mag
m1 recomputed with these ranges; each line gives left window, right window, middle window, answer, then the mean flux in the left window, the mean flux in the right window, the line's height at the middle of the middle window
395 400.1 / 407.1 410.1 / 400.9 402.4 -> -0.23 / 18.3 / 19.3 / 18.7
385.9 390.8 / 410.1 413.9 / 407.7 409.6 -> -0.27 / 18.2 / 18.5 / 18.5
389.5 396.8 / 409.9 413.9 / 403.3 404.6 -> -0.38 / 18.2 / 18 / 18.1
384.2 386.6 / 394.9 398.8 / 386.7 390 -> 0.39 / 19.9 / 17.4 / 19.3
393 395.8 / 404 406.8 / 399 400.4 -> -0.15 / 17.9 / 21.7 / 19.7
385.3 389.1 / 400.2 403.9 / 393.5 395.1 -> 0.18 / 18.3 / 22.6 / 20.4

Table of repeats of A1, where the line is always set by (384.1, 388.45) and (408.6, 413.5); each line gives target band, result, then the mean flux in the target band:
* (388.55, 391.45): 0.280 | 17.3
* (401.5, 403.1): -0.412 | 23.3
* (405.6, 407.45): -0.331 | 21.5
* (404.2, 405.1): -0.150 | 21.4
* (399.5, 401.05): -0.213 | 21.2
